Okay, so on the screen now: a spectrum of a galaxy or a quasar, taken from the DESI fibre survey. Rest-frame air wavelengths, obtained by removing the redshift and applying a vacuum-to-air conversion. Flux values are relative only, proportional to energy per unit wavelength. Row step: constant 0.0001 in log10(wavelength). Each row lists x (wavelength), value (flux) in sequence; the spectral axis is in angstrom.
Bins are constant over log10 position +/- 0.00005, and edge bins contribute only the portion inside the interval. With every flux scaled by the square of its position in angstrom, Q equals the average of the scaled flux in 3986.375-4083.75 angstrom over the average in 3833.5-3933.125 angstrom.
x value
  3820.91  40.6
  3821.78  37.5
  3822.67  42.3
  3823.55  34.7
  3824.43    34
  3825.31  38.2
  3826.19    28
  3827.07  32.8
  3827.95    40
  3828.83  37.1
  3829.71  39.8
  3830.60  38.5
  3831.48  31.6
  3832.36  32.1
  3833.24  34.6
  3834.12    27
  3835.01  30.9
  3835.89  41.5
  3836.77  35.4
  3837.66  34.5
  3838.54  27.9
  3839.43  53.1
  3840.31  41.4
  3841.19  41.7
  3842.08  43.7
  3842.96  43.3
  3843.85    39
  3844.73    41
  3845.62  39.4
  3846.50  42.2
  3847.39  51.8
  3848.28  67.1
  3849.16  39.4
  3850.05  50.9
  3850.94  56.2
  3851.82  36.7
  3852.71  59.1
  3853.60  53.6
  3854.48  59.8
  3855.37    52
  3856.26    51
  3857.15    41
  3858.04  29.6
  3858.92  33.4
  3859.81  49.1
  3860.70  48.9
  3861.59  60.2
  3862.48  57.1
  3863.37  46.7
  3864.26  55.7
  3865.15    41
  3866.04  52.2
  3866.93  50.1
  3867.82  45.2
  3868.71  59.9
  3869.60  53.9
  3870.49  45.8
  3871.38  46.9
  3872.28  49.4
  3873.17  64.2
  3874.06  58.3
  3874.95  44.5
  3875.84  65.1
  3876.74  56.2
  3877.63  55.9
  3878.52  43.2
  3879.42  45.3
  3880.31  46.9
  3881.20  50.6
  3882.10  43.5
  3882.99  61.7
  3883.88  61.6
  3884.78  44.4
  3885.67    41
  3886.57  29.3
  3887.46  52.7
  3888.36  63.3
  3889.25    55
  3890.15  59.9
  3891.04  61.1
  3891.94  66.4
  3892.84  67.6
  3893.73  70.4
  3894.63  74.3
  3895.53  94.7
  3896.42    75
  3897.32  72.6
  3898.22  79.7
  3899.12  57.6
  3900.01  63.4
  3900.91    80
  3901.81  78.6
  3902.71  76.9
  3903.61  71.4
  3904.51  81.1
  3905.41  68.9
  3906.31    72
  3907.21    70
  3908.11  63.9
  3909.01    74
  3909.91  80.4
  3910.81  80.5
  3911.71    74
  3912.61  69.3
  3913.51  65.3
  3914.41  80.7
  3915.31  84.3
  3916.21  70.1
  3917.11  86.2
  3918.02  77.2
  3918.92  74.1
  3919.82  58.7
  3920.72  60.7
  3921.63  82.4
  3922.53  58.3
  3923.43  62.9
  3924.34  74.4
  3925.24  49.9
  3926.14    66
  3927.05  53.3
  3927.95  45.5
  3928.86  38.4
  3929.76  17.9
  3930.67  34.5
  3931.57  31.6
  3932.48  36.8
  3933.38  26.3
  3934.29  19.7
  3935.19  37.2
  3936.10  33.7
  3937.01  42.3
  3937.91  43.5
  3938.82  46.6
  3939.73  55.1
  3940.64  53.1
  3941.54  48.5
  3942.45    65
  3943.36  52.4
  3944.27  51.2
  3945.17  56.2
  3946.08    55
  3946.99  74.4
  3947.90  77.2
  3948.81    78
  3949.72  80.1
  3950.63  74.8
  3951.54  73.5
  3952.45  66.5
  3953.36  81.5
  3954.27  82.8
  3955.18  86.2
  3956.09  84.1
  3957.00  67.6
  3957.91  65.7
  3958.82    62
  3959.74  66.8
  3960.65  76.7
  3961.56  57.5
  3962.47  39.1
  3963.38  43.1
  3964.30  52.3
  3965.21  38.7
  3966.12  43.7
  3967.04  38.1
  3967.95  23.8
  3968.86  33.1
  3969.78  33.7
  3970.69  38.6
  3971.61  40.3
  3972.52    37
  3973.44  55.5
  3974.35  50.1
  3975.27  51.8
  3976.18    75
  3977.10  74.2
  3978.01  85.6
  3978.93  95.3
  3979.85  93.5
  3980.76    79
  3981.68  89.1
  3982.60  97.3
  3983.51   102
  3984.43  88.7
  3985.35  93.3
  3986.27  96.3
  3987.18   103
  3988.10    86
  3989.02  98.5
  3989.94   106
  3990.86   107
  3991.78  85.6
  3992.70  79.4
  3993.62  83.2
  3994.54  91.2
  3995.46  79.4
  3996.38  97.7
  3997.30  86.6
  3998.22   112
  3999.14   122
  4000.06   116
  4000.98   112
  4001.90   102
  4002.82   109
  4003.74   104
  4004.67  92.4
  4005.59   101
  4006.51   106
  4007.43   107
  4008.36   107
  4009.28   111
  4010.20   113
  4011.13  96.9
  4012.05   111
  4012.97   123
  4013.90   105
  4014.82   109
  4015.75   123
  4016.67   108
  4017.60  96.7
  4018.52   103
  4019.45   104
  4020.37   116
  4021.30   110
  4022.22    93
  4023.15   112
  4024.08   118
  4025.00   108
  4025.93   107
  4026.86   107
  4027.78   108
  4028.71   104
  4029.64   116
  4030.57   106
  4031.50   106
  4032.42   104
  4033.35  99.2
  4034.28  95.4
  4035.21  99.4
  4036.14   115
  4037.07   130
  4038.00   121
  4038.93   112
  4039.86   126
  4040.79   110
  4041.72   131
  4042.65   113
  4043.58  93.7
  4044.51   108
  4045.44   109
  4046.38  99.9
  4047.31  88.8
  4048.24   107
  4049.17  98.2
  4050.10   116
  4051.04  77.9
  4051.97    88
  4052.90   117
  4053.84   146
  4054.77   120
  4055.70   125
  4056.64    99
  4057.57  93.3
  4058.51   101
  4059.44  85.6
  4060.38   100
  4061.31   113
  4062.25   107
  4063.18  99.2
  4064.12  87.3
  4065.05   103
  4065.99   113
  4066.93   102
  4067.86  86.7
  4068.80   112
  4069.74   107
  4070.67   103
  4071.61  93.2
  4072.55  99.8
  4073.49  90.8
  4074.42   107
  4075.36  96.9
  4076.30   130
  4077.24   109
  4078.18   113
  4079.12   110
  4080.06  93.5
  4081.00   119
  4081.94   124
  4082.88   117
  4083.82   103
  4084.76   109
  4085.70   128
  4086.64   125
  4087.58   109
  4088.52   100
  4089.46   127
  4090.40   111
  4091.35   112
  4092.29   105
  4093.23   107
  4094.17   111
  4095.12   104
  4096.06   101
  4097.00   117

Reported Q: 2.0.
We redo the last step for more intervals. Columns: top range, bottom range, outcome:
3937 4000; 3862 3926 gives 1.17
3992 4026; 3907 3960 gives 1.77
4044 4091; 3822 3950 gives 2.17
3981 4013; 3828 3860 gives 2.55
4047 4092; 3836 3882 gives 2.47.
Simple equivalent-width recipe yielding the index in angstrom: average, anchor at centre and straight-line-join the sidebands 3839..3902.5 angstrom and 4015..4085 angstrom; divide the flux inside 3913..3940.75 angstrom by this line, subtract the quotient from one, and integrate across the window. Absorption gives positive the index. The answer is 6.4 angstrom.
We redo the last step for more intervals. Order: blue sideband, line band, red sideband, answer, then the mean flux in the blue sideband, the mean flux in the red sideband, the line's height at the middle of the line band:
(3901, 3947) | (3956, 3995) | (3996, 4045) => 7.5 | 59.4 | 108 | 85.6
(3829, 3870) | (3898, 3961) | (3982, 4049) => 8.2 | 44.7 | 105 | 73.7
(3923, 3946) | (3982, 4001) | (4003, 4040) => -2.3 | 45.8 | 108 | 86.7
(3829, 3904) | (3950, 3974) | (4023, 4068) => 7.2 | 51.6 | 107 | 81.1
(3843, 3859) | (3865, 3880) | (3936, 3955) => -0.4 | 47.1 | 62.4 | 50.5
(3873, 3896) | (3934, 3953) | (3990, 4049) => 5.3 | 56.8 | 106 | 78.3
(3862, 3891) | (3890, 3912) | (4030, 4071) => -5.0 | 51.6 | 106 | 59.3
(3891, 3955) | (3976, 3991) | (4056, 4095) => -2.2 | 63.6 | 106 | 80.6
